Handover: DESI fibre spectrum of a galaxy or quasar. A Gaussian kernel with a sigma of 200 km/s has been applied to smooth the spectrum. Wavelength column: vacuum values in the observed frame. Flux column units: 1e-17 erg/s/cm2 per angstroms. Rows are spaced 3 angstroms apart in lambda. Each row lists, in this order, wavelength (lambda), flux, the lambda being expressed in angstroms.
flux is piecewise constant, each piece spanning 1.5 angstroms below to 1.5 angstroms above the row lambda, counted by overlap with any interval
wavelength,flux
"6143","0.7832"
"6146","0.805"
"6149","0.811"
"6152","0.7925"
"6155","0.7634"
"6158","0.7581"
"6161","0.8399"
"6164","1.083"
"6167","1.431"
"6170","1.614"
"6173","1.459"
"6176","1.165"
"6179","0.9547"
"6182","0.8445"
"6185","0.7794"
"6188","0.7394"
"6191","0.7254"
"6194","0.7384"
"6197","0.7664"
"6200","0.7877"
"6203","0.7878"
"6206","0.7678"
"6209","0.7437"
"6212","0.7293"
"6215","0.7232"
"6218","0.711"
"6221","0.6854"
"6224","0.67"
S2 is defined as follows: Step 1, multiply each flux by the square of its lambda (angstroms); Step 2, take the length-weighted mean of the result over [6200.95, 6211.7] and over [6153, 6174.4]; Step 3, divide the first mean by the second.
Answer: 0.69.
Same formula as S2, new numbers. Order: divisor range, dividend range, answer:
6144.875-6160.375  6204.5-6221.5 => 0.94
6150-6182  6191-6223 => 0.70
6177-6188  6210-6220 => 0.85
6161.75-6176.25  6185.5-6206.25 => 0.57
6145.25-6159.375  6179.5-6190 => 1.03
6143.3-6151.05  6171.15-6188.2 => 1.29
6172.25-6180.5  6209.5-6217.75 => 0.63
